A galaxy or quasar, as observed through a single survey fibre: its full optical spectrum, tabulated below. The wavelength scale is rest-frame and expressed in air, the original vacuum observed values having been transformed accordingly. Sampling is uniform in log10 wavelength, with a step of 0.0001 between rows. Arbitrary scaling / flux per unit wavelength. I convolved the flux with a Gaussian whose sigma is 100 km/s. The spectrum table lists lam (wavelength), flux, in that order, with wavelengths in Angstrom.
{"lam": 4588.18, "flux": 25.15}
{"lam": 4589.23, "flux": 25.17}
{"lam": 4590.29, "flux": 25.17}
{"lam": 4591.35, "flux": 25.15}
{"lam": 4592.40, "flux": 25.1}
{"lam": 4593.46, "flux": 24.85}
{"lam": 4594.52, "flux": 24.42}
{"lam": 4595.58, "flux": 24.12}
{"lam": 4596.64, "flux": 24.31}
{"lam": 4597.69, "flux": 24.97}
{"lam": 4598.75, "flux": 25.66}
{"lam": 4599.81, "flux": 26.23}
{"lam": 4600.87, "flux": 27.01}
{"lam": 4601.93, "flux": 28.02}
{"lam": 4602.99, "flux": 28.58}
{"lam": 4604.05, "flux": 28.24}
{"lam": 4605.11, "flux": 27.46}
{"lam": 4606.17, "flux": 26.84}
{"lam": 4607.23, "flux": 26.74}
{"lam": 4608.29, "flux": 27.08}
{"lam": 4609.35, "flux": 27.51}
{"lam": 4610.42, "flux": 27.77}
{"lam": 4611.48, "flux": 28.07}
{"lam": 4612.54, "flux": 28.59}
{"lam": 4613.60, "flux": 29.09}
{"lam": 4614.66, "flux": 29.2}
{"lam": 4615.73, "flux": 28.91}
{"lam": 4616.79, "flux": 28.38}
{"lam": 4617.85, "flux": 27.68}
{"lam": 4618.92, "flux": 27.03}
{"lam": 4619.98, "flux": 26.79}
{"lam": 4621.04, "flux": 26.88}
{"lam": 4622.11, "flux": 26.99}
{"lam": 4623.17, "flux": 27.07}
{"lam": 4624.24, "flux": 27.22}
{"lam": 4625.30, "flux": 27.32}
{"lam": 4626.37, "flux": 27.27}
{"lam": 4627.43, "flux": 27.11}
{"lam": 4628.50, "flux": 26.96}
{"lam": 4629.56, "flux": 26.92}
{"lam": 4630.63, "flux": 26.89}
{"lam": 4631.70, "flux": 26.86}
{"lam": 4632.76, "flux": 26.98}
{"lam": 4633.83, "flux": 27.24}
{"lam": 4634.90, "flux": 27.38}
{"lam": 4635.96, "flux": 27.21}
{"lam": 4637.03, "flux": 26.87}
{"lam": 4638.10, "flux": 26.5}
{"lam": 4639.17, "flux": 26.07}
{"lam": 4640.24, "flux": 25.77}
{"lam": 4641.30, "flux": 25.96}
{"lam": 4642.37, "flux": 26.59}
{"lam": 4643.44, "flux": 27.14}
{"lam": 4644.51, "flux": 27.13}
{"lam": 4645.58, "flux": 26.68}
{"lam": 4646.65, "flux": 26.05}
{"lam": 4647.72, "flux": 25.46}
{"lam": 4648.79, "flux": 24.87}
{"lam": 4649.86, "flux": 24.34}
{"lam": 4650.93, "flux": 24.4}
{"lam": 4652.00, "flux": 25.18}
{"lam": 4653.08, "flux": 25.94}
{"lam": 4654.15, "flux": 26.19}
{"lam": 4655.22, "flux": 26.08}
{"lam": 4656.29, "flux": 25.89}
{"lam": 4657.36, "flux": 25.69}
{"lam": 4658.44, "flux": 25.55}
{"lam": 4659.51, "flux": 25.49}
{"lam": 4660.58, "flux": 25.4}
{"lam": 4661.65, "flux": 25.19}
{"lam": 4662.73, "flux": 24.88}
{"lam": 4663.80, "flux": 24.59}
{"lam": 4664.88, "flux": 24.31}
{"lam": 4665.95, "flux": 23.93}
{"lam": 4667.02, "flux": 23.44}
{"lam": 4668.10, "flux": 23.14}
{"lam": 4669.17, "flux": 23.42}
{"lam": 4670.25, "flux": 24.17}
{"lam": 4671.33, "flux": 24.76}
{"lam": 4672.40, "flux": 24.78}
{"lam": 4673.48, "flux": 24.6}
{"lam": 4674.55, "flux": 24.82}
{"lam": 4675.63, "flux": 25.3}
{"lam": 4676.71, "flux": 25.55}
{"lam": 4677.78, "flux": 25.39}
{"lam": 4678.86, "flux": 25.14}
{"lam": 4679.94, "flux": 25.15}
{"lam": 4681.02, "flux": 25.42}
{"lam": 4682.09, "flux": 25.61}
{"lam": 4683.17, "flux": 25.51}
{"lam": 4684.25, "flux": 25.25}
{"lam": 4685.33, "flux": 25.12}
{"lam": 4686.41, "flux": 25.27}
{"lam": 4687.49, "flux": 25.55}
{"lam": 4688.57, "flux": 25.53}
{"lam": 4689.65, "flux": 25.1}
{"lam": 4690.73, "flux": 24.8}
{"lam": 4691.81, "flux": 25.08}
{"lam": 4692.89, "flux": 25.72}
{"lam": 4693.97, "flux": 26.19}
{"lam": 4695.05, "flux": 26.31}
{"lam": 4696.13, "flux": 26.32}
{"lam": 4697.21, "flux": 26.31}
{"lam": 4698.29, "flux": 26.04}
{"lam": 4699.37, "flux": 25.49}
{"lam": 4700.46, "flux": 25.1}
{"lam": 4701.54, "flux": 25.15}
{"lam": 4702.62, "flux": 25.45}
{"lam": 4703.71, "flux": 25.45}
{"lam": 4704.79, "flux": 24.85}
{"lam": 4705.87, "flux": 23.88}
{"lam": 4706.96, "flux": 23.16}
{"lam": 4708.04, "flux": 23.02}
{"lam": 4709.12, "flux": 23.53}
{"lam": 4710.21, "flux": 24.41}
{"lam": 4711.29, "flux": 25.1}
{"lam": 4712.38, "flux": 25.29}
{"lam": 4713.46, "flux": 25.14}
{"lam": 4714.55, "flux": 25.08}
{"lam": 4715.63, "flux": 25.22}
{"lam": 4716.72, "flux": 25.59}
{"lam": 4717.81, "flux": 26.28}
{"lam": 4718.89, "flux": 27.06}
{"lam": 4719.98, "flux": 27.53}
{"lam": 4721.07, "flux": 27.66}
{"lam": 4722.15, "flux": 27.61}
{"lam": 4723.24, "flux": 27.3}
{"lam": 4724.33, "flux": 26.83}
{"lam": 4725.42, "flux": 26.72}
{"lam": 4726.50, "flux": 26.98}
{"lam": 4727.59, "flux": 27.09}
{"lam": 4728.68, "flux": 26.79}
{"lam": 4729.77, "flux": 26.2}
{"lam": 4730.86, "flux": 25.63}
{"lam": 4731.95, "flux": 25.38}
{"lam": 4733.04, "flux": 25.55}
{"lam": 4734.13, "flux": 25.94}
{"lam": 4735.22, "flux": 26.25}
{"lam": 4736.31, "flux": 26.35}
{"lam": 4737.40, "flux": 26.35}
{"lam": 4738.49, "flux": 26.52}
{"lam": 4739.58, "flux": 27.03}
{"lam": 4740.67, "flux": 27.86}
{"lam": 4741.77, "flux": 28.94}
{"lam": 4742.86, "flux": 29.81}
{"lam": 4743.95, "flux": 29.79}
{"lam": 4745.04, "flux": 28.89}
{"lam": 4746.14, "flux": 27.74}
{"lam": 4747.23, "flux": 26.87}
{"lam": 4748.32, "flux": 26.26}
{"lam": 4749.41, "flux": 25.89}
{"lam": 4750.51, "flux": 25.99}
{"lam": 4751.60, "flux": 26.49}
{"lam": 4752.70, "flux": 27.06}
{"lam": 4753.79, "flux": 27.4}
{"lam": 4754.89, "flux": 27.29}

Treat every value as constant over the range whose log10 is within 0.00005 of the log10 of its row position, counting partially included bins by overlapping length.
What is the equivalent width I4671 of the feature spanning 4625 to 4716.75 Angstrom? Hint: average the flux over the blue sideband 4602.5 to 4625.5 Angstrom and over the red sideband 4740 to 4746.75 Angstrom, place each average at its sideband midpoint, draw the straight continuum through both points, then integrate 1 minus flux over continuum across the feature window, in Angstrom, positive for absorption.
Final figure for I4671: 8.75 Angstrom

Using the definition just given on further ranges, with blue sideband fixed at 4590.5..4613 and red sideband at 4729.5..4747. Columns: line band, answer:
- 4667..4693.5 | 1.9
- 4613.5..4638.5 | -0.7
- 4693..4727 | 1.7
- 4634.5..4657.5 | 0.6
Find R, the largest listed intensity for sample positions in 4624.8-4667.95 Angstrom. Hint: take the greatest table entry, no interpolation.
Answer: 27.38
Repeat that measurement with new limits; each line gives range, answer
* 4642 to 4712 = 27.14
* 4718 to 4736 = 27.66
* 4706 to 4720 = 27.53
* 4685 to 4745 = 29.81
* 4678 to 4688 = 25.61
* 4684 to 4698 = 26.32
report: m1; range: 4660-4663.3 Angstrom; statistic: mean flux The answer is 25.2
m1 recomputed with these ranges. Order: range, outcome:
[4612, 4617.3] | 28.8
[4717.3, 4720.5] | 27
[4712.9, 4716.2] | 25.2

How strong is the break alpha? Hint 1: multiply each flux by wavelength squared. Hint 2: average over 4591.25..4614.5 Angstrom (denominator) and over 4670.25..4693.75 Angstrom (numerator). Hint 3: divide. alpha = 0.98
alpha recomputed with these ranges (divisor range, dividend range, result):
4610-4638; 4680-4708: 0.95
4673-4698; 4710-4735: 1.05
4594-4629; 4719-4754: 1.05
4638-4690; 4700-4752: 1.07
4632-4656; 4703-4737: 1.02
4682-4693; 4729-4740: 1.05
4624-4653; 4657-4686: 0.95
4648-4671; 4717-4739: 1.10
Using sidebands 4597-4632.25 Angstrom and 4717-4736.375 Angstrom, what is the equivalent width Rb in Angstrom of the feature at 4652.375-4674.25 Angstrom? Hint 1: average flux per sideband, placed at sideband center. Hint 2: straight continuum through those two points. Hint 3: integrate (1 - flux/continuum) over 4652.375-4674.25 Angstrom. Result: 1.8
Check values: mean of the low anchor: 27.4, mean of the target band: 24.9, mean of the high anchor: 26.6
